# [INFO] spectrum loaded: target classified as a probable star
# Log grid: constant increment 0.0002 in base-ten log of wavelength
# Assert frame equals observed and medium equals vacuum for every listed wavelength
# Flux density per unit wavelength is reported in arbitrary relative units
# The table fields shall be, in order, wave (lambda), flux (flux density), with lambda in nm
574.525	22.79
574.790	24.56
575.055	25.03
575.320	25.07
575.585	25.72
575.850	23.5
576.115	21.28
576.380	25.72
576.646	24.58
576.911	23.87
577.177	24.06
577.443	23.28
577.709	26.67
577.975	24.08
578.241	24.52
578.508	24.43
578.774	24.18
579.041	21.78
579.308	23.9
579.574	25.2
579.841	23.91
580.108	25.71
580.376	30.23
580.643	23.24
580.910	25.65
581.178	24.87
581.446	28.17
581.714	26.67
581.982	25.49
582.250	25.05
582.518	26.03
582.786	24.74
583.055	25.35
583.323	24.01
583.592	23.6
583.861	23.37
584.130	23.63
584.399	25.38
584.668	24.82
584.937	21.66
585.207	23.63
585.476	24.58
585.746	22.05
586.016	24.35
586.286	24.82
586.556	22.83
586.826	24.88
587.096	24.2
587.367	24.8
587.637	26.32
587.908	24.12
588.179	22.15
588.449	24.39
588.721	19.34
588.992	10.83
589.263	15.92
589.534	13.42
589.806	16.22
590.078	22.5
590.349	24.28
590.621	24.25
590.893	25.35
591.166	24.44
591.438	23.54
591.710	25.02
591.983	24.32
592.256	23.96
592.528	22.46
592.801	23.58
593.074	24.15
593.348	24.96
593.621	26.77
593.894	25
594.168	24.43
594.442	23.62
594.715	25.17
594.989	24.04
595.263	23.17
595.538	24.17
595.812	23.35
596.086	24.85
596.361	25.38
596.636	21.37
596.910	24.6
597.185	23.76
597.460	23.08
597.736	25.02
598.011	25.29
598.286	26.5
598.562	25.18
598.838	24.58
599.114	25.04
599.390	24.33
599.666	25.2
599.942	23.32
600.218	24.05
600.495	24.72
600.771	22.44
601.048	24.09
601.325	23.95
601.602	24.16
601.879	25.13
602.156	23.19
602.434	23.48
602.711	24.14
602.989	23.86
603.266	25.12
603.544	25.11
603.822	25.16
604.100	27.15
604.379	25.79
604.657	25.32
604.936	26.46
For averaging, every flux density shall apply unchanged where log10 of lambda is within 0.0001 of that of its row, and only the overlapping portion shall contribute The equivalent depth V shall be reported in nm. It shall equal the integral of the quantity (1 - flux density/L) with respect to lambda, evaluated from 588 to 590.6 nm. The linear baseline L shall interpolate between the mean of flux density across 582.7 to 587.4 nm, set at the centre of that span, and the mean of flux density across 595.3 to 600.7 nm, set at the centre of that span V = 0.54 nm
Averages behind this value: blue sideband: 24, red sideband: 24.4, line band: 19.1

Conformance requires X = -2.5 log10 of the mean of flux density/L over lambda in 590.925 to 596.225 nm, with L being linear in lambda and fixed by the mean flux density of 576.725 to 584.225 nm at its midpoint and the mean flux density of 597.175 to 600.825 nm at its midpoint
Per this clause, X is 0.015 mag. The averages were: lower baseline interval 24.9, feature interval 24.3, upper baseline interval 24.5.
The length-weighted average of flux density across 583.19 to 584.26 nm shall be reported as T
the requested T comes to 23.6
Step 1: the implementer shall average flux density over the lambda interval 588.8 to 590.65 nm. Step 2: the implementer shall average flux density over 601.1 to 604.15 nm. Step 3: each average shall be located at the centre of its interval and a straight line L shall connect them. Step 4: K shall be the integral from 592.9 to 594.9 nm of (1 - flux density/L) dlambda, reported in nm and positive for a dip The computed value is -0.48 nm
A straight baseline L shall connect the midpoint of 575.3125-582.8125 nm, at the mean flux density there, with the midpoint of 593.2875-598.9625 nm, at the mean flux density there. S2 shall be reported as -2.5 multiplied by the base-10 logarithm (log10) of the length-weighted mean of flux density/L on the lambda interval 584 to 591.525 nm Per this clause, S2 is 0.103 mag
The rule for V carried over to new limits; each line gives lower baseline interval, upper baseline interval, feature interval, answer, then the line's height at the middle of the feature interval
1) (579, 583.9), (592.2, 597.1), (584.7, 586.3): 0.089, 24.9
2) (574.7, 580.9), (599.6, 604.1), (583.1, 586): 0.087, 24.5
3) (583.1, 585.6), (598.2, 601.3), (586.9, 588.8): 0.019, 24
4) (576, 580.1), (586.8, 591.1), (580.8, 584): -0.302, 23.1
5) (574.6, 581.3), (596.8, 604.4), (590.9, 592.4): 0.013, 24.6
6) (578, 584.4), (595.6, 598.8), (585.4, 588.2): 0.066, 24.7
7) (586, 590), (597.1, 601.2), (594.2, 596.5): -0.089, 23.3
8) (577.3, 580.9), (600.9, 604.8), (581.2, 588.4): 0.068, 24.7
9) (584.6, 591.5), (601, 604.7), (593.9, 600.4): -0.162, 23.8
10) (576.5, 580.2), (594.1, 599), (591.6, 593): 0.026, 24.3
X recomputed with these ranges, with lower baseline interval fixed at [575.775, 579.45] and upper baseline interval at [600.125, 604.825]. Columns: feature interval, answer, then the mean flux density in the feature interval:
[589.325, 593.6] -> 0.07 mag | 22.8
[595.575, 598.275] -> 0.01 mag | 24.2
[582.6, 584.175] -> 0.00 mag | 24.2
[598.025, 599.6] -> -0.03 mag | 25.1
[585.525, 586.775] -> 0.02 mag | 23.7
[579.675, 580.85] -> -0.07 mag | 25.8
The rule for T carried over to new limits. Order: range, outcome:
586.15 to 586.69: 23.8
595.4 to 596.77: 23.8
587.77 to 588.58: 23.6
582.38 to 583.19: 25.4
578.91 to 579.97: 23.7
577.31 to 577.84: 25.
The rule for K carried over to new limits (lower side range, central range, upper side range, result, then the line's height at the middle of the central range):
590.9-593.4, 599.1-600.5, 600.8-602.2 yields -0.02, 24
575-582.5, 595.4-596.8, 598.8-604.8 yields 0.04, 24.6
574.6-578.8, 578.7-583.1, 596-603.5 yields -0.17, 24.4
